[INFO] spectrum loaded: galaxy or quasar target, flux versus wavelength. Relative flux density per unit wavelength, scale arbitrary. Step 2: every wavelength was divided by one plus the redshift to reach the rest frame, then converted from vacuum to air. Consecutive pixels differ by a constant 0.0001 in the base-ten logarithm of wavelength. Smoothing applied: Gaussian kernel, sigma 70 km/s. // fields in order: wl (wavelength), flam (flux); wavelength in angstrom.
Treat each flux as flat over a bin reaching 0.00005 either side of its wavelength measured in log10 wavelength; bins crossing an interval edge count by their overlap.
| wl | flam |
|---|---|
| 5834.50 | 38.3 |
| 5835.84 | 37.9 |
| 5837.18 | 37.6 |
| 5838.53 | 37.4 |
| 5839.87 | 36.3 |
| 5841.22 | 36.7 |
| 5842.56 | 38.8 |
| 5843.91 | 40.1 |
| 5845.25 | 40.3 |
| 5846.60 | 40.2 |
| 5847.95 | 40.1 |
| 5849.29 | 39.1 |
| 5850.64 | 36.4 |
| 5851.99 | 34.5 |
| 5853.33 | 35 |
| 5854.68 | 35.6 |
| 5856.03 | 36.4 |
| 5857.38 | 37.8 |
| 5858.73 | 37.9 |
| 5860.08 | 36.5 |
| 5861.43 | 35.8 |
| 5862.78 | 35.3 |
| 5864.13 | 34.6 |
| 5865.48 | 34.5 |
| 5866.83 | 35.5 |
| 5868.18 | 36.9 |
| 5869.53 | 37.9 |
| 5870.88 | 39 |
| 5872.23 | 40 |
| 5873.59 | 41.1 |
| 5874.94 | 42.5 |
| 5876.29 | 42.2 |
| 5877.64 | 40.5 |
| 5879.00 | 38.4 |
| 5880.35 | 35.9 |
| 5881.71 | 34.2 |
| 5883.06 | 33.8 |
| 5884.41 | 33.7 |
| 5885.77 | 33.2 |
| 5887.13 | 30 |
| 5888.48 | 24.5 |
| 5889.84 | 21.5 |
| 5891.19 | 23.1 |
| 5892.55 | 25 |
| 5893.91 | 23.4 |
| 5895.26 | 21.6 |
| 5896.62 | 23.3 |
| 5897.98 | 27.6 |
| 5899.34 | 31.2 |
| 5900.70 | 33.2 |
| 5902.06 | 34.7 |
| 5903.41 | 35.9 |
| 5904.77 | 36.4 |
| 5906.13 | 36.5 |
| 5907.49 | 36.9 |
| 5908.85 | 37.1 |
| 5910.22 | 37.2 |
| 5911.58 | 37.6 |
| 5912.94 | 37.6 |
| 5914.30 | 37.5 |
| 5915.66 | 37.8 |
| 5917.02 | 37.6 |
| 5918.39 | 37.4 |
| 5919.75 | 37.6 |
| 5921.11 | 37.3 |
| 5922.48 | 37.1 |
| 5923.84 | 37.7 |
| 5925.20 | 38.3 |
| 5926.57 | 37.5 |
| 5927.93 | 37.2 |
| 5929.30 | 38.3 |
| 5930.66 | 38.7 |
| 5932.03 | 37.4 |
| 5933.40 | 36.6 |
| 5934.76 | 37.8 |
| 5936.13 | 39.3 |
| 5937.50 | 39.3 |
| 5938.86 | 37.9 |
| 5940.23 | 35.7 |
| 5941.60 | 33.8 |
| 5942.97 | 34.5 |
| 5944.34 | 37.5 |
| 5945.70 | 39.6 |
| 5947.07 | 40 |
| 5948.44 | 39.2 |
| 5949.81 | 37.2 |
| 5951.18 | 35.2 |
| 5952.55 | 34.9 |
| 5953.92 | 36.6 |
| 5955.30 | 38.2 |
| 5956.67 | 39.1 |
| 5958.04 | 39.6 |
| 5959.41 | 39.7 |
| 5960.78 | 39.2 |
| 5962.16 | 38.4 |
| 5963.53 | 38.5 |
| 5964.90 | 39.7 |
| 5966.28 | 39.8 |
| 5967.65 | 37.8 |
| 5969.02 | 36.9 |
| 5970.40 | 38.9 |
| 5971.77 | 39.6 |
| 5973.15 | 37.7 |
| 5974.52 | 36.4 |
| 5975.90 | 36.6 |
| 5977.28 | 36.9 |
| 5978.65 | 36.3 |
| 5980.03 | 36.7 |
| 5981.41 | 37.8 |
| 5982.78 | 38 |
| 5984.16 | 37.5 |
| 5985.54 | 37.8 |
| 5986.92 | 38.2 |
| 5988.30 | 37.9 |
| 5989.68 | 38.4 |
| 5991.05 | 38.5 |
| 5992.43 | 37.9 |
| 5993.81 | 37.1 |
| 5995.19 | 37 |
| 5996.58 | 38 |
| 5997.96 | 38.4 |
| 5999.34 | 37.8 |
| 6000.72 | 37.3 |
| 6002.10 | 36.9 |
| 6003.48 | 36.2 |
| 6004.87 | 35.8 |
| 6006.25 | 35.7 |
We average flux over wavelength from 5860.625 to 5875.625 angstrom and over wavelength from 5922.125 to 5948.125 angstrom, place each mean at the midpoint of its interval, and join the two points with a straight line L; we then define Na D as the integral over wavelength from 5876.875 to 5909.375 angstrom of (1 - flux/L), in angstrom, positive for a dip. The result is 5.4 angstrom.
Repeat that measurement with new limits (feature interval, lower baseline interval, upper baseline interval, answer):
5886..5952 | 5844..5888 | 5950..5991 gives 4.88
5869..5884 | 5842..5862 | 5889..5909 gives -2.30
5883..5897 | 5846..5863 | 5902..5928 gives 4.04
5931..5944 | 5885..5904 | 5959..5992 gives -1.49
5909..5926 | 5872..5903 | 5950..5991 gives -1.76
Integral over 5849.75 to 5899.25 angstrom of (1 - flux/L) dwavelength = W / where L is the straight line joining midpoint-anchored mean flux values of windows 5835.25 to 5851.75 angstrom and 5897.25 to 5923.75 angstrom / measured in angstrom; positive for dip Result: 4.7 angstrom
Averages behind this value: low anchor 38.3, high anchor 36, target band 33.7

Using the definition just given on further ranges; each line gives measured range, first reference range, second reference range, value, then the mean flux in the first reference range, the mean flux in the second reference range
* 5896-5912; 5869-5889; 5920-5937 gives 1.39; 36.5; 37.8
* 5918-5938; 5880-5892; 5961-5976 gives -2.18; 29.8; 38.3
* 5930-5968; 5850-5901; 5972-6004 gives -1.83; 33.7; 37.5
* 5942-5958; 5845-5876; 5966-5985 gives 0.05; 37.5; 37.6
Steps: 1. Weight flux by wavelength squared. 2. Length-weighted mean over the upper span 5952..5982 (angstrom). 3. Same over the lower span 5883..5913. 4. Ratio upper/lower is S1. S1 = 1.26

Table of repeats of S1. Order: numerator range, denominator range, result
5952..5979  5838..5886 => 1.06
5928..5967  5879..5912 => 1.23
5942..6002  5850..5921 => 1.13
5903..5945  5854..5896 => 1.11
